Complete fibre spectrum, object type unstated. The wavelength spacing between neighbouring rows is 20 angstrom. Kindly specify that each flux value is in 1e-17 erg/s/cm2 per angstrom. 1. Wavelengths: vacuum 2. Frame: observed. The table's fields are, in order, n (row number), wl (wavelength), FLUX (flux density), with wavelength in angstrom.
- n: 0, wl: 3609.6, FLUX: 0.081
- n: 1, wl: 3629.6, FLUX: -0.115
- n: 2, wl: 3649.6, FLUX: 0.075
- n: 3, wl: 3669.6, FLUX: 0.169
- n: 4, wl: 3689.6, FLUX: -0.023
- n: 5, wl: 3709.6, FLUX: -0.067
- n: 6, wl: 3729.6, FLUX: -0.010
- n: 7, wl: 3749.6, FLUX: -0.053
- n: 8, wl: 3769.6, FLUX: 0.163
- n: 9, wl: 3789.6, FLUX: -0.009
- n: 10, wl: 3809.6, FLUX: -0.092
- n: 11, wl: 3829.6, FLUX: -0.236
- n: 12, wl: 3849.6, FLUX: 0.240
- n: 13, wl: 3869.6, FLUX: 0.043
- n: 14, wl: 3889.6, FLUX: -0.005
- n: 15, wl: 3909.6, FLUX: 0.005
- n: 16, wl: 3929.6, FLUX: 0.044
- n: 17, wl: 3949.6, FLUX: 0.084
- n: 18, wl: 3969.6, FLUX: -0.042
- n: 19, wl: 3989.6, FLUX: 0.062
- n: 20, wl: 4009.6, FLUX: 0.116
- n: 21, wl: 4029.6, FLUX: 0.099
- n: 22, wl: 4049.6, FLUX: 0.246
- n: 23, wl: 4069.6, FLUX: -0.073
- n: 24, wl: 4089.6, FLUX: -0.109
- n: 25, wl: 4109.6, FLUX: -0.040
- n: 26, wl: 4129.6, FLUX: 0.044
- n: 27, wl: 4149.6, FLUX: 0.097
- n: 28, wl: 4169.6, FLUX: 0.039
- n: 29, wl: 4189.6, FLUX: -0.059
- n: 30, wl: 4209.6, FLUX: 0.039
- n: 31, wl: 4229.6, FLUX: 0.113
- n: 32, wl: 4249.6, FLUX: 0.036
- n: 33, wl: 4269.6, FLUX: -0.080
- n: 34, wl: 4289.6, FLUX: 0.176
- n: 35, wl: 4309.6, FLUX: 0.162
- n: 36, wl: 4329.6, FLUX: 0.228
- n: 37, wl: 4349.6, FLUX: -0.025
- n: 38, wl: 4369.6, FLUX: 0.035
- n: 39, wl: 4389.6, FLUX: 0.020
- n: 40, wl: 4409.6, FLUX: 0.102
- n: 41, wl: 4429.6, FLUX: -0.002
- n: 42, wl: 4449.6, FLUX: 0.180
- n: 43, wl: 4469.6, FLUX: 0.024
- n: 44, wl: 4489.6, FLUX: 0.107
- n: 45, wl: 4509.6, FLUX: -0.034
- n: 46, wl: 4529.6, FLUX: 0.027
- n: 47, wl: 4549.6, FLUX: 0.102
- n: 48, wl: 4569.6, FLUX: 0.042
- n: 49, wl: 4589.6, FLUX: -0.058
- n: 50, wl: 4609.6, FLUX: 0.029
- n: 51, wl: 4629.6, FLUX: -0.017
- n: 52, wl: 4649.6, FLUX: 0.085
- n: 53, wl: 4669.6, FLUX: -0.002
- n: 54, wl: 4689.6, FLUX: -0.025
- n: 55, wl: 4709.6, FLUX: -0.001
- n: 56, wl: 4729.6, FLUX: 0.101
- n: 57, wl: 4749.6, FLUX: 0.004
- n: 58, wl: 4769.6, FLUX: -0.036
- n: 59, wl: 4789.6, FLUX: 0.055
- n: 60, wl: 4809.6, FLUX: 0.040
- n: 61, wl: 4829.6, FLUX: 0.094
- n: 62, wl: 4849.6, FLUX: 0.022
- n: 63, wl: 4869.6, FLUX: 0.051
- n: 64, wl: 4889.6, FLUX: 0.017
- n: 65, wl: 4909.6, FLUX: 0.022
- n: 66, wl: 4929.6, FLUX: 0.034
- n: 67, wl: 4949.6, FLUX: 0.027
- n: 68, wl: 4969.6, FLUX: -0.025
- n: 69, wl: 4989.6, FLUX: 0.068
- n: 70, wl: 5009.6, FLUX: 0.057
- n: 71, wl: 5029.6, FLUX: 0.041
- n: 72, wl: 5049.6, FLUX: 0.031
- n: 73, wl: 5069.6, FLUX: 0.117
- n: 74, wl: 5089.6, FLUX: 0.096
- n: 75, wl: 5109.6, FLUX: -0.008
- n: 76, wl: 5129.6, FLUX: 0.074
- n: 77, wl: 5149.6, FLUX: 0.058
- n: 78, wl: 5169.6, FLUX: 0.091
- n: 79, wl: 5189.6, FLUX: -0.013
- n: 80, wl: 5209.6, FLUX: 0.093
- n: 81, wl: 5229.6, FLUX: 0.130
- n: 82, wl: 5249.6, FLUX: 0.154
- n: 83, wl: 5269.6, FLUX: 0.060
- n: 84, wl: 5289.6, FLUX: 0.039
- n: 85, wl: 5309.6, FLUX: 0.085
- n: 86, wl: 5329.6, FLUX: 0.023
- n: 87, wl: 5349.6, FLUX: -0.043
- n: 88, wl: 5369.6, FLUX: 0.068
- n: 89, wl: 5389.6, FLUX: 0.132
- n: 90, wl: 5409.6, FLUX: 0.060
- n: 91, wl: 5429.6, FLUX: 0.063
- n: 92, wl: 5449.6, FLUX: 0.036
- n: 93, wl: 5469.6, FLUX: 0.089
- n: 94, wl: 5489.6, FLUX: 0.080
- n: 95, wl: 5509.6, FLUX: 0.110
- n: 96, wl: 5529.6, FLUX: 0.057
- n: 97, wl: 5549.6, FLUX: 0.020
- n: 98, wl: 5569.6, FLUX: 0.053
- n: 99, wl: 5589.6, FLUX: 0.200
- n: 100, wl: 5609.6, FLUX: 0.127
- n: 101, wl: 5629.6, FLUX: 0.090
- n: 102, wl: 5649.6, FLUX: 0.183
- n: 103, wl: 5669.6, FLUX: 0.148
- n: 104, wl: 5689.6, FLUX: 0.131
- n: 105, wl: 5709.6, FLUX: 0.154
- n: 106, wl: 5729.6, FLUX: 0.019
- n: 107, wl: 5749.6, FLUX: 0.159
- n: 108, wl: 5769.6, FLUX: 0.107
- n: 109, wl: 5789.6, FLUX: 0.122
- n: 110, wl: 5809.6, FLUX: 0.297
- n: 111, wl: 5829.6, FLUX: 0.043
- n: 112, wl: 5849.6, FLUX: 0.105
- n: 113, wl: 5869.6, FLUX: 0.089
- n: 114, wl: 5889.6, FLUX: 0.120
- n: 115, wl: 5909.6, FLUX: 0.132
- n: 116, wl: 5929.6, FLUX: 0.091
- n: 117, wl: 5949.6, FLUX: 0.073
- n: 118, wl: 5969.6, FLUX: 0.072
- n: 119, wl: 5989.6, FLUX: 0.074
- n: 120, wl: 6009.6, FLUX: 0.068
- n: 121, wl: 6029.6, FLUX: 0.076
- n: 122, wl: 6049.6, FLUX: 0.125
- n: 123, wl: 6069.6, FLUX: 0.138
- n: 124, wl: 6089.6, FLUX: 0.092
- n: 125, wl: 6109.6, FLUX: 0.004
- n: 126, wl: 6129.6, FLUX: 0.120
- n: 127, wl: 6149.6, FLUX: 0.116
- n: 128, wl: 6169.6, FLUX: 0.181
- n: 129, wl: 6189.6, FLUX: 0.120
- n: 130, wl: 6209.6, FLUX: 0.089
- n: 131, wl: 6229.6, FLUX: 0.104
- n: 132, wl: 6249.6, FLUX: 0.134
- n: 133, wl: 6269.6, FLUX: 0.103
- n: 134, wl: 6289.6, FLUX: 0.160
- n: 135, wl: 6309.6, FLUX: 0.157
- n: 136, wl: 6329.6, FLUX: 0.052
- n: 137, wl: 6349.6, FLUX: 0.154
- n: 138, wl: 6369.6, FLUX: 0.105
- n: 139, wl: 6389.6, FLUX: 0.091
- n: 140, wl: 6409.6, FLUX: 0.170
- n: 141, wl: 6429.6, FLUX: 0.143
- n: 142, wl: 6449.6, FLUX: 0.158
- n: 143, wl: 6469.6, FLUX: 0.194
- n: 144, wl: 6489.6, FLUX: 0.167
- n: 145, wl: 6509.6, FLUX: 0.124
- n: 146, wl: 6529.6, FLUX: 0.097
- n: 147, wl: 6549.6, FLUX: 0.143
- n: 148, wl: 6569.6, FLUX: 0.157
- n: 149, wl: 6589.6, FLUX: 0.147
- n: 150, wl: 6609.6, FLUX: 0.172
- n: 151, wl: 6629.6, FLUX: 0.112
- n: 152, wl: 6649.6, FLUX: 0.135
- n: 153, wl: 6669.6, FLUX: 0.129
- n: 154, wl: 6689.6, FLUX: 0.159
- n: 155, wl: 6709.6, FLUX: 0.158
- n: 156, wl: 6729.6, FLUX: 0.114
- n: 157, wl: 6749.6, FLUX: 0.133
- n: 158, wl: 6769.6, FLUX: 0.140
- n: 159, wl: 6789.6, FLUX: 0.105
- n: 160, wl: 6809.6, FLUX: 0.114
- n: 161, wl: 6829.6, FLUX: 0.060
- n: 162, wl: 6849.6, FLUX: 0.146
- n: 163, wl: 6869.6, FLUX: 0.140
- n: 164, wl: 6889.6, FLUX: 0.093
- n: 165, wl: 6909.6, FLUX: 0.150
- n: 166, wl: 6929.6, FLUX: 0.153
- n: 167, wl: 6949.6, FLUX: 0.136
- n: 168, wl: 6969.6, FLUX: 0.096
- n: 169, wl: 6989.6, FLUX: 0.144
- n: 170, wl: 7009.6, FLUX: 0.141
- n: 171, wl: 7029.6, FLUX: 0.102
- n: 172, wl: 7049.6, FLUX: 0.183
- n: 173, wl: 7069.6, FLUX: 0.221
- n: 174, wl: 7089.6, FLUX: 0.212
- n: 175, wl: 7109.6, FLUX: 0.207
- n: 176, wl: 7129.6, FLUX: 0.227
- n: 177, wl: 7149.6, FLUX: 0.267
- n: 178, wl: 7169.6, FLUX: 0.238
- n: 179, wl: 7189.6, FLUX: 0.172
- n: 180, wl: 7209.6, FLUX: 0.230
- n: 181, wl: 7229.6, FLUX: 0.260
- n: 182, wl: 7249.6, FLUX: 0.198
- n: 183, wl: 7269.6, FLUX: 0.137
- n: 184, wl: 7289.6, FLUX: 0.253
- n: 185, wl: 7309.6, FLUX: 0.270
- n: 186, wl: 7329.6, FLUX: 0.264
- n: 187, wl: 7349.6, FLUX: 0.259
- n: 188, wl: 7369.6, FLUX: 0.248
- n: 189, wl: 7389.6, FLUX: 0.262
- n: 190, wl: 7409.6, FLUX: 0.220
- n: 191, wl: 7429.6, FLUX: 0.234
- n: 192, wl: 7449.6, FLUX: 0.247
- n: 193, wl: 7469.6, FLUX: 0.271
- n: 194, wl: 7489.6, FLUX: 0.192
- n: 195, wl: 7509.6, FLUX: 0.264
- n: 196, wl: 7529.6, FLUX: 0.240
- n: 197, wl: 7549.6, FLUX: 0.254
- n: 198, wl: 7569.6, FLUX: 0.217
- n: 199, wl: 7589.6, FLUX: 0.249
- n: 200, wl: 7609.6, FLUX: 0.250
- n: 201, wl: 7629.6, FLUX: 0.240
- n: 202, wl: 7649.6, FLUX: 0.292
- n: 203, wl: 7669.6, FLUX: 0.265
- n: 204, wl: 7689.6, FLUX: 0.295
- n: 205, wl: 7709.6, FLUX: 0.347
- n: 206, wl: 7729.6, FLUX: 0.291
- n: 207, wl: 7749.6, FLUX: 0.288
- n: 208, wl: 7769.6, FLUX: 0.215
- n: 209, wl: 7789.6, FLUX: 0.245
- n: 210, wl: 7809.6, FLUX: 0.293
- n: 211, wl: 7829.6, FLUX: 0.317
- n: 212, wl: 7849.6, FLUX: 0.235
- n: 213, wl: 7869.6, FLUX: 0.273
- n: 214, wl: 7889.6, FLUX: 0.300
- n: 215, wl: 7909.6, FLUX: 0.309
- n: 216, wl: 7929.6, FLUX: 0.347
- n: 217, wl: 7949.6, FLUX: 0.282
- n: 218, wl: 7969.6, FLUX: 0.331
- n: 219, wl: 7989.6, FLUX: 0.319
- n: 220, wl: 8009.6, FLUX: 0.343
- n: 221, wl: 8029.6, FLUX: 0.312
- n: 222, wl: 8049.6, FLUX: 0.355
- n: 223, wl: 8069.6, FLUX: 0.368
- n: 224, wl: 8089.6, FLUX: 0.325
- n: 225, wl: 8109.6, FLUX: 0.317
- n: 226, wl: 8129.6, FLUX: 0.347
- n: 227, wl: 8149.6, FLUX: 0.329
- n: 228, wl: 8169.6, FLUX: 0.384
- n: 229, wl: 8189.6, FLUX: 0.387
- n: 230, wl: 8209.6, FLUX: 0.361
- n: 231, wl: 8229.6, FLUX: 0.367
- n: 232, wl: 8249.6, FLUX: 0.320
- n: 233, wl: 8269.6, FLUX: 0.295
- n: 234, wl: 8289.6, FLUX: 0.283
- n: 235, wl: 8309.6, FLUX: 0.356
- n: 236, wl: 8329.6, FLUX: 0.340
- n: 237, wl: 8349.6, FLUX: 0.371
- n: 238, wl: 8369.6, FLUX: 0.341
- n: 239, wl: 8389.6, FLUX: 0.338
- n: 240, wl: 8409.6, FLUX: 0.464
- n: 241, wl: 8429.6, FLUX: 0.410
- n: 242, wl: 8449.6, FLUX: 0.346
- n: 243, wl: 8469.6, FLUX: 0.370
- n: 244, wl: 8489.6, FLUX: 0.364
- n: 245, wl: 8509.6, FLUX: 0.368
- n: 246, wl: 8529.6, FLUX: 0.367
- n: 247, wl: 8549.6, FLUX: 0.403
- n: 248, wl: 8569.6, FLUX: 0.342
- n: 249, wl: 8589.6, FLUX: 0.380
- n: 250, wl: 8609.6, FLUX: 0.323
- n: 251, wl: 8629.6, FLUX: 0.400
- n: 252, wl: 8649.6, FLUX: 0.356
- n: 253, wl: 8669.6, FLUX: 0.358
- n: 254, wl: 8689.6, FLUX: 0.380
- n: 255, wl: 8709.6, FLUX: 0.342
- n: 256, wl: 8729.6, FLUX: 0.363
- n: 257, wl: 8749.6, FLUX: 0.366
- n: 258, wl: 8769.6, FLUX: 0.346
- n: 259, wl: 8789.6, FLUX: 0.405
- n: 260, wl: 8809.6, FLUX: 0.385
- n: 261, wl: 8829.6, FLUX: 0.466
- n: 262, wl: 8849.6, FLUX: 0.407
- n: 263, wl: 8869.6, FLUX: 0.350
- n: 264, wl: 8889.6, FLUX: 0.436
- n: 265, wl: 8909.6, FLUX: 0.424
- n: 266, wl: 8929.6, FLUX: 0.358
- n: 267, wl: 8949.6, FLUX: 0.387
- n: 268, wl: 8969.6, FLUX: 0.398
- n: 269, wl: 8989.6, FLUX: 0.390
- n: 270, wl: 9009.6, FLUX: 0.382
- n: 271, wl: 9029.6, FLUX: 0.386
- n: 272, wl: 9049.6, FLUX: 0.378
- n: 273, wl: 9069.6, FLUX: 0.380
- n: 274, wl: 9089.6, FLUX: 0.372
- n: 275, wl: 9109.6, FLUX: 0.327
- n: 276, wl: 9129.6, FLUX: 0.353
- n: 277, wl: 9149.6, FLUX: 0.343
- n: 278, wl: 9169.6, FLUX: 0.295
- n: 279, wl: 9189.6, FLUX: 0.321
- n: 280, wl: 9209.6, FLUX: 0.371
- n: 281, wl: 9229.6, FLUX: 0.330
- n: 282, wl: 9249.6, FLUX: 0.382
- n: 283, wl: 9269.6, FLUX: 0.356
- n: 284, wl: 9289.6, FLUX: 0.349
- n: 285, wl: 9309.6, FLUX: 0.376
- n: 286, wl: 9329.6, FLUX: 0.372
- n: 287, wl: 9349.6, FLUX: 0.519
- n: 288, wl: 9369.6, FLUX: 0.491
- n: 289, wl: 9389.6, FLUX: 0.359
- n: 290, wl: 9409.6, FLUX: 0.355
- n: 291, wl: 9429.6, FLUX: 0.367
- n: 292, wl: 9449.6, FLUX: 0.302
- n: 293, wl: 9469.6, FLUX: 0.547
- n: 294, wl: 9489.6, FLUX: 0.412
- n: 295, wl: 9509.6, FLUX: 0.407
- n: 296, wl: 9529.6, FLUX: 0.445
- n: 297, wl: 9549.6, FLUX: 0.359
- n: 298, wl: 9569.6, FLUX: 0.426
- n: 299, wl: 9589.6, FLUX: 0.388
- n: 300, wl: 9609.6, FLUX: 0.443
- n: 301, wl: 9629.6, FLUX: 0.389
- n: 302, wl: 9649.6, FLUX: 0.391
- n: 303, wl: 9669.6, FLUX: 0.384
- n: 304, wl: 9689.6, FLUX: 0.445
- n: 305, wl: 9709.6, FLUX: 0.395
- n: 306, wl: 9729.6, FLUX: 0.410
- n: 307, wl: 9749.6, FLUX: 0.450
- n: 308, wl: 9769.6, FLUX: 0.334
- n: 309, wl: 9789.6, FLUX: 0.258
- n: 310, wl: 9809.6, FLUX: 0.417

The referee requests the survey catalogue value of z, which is 0.77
